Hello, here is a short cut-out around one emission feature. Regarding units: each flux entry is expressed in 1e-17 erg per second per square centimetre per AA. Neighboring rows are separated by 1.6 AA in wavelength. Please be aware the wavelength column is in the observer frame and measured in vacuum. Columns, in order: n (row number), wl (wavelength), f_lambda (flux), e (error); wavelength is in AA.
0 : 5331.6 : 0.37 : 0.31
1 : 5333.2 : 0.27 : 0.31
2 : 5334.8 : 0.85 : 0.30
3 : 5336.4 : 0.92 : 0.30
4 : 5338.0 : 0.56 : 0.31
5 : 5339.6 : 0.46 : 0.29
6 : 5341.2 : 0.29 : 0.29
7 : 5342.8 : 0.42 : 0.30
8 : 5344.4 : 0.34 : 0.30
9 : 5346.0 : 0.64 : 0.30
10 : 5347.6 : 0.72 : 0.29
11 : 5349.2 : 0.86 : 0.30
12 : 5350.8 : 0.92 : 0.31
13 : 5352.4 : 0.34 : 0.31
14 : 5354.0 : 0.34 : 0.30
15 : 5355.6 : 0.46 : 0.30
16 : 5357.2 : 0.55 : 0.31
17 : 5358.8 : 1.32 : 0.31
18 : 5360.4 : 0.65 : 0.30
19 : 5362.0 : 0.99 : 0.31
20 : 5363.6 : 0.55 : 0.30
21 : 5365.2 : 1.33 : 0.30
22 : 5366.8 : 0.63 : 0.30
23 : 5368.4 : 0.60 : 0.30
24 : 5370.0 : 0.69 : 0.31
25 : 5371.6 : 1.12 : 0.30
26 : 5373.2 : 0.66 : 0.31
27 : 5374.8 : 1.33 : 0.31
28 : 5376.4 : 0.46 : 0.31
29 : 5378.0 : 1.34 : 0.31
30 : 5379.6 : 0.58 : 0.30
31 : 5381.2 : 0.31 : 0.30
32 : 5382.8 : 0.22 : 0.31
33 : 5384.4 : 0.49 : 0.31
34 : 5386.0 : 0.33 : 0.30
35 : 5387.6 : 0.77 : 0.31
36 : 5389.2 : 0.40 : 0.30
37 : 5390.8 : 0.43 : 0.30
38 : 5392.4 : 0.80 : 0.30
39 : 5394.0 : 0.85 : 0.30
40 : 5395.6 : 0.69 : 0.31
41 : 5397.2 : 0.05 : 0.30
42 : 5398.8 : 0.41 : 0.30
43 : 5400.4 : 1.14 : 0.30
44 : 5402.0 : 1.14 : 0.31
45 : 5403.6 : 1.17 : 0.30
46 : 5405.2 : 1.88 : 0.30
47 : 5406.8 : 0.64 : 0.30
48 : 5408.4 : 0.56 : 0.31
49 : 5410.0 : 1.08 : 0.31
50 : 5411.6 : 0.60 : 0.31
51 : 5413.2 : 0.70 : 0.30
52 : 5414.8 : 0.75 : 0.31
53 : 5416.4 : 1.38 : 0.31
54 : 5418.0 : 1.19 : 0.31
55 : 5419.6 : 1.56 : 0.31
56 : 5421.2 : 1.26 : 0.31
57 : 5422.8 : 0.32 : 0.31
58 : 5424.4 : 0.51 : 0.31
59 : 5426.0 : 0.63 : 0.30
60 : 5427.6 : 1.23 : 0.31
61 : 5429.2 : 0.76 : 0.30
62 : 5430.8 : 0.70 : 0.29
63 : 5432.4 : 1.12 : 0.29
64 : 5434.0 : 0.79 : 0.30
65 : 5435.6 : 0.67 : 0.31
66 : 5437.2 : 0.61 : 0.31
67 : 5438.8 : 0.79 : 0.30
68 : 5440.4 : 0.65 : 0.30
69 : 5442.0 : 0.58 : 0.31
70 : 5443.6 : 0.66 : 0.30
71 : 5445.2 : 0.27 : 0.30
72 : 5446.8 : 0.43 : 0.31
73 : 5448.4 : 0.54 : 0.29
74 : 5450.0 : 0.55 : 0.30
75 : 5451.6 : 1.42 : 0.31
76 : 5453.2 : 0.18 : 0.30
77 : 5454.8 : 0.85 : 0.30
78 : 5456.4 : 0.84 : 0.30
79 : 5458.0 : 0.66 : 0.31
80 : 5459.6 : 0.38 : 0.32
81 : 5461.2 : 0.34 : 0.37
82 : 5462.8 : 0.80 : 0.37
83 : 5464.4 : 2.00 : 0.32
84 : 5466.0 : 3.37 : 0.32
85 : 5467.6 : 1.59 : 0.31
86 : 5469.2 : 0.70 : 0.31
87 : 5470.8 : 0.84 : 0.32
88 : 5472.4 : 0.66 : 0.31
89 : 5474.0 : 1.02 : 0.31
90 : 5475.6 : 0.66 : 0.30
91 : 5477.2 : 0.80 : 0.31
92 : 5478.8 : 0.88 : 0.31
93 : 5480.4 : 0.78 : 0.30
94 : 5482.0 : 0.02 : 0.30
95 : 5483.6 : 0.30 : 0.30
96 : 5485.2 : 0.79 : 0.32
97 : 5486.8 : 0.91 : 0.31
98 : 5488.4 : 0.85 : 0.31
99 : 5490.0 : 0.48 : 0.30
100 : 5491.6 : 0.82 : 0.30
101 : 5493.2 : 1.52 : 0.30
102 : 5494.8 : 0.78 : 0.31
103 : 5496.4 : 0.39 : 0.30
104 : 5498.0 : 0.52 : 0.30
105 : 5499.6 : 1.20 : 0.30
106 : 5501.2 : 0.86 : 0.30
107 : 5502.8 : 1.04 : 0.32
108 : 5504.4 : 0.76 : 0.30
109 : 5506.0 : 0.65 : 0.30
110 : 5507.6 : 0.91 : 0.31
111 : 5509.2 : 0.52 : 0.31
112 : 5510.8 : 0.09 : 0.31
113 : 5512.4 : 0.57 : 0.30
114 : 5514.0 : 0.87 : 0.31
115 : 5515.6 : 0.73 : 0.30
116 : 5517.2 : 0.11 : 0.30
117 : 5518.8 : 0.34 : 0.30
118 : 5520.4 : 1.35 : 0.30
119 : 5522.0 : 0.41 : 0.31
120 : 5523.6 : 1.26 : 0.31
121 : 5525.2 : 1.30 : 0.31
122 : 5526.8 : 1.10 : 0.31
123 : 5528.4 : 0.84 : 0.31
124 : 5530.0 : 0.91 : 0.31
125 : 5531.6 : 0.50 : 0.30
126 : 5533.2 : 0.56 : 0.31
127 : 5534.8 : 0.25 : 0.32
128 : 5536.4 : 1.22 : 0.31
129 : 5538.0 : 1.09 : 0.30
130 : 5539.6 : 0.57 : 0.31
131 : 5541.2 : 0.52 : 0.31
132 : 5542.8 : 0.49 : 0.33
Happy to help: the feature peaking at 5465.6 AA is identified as H-beta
